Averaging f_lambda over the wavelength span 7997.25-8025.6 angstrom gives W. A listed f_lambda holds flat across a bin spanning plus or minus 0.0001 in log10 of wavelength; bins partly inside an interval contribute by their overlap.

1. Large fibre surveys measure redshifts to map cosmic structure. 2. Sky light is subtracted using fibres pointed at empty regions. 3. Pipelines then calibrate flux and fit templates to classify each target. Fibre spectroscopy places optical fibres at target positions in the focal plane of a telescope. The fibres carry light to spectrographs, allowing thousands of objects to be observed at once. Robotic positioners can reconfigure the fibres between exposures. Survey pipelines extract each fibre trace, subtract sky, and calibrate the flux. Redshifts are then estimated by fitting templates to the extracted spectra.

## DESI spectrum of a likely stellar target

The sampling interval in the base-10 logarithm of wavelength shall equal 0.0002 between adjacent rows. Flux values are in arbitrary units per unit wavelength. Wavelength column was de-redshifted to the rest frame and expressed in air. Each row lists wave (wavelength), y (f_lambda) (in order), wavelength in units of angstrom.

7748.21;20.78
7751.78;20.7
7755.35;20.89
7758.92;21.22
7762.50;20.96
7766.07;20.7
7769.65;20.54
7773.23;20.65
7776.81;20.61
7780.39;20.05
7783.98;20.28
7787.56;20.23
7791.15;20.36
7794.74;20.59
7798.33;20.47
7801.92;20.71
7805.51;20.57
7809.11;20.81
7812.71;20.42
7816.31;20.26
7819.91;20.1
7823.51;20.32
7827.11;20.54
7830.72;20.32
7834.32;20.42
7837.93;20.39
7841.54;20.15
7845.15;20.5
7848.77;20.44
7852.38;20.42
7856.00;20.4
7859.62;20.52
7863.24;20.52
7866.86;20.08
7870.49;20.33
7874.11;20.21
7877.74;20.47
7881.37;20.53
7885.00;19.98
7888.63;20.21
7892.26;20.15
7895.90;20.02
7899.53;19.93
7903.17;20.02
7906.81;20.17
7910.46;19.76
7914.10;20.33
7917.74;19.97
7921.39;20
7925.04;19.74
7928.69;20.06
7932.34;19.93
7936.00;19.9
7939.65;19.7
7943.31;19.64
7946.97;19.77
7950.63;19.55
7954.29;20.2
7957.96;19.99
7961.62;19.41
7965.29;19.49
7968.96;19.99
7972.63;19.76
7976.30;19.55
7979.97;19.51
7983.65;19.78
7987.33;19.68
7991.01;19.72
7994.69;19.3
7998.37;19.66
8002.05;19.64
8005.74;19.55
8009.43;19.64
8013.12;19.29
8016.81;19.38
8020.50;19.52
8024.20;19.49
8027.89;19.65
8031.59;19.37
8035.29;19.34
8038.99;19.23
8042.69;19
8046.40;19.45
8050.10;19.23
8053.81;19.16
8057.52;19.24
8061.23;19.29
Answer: 19.5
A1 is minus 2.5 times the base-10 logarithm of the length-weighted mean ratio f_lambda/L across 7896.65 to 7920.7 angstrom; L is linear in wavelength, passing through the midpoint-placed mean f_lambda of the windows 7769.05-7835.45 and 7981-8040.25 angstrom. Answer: 0.00 mag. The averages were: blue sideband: 20.4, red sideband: 19.5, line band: 20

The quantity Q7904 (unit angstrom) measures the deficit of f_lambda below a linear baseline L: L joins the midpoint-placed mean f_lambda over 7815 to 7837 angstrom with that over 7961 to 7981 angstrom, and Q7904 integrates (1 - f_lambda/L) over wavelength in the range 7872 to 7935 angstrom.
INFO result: -0.38 angstrom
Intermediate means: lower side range 20.3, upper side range 19.6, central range 20.1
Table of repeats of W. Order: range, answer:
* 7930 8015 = 19.7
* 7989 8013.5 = 19.6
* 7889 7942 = 20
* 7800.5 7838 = 20.4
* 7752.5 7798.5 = 20.6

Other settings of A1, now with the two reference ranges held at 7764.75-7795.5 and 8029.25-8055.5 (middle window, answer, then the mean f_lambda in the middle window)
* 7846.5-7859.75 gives -0.02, 20.4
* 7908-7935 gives -0.01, 20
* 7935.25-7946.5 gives 0.00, 19.7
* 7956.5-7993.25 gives -0.01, 19.7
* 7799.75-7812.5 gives -0.02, 20.7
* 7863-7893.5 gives -0.01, 20.3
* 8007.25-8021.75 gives 0.00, 19.5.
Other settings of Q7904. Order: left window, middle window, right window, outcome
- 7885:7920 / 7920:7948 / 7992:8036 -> 0.1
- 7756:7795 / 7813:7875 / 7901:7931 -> -0.2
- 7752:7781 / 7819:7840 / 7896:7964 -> 0.1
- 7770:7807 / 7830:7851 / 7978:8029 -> -0.1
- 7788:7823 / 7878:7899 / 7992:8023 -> -0.1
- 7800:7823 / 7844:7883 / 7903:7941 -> -0.3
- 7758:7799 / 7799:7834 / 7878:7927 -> -0.1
